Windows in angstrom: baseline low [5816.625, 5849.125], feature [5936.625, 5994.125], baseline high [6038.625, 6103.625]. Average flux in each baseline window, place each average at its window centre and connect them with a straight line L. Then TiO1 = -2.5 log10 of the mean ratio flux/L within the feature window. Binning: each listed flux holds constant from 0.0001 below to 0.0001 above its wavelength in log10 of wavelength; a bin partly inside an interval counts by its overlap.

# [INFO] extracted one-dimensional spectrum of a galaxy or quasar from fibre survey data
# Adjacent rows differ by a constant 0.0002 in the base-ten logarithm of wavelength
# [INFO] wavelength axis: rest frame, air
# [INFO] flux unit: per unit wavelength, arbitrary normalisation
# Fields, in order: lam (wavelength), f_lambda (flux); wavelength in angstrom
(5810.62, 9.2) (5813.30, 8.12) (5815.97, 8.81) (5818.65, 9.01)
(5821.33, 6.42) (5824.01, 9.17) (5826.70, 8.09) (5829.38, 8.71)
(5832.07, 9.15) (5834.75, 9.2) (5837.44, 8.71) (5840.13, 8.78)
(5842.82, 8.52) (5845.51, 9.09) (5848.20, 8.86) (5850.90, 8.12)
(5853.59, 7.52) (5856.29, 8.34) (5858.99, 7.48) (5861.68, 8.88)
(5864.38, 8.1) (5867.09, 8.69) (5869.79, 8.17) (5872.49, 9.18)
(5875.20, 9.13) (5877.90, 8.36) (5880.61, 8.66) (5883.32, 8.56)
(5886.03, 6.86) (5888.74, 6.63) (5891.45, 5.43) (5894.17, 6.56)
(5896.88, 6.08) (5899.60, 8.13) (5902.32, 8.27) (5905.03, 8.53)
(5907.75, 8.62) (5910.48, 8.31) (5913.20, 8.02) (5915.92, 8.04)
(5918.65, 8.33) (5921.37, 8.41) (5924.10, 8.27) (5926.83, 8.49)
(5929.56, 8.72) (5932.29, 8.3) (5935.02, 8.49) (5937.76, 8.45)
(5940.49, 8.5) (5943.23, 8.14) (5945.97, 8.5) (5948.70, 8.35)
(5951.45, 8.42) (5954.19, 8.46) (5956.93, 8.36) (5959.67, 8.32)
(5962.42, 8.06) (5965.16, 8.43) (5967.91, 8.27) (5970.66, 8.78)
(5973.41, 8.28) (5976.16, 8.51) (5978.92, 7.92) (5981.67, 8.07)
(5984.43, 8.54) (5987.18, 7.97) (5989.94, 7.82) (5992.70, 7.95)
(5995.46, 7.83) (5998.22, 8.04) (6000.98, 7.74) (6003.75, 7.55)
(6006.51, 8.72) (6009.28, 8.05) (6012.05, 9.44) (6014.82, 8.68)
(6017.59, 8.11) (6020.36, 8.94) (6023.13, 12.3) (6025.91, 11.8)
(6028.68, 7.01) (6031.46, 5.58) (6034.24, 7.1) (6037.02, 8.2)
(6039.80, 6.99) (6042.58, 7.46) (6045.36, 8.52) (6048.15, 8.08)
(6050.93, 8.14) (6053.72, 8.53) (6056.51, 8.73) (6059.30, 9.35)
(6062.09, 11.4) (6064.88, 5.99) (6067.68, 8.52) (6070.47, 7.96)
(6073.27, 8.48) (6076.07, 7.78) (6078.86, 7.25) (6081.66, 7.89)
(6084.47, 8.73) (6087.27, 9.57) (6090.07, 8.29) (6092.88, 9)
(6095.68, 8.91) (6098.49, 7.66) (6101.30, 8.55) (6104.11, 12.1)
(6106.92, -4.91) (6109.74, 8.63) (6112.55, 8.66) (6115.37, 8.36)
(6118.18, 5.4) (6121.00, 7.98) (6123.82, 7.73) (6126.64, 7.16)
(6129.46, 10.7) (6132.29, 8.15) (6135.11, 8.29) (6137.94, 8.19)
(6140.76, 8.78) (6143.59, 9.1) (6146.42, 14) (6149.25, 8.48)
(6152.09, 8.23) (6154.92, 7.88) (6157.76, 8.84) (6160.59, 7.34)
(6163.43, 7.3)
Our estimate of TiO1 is 0.03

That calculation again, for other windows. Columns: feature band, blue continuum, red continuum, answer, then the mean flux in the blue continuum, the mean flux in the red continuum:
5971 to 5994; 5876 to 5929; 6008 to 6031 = 0.074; 7.85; 9.15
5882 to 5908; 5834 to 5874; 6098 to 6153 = 0.155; 8.5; 8.07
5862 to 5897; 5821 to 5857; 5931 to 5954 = 0.089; 8.54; 8.4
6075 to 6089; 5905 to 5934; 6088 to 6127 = -0.096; 8.36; 7.44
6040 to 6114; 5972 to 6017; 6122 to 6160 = 0.069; 8.19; 8.84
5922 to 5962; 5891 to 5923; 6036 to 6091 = -0.066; 7.8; 8.29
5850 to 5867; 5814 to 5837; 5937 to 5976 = 0.052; 8.56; 8.38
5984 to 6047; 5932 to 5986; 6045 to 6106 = 0.020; 8.36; 8.5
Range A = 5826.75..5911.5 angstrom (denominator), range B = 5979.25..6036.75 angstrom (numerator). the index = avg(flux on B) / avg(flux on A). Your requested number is 1.0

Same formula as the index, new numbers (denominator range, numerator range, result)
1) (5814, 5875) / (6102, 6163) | 0.95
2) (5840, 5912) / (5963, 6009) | 1.01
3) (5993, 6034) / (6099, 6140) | 0.89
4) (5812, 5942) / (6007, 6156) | 1.01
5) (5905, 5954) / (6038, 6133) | 0.95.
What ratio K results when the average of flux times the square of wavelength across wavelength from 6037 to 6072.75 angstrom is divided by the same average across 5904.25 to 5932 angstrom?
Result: 1.0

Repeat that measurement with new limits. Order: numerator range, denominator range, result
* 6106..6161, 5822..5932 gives 1.06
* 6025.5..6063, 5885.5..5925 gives 1.13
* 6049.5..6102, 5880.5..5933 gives 1.14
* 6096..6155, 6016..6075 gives 0.98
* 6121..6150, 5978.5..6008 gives 1.18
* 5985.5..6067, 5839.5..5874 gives 1.05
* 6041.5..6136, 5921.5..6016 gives 1.01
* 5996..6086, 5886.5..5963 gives 1.08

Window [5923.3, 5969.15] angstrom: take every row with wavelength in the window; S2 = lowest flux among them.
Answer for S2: 8.06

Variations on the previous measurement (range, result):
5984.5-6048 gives 5.58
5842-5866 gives 7.48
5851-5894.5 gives 5.43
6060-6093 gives 5.99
